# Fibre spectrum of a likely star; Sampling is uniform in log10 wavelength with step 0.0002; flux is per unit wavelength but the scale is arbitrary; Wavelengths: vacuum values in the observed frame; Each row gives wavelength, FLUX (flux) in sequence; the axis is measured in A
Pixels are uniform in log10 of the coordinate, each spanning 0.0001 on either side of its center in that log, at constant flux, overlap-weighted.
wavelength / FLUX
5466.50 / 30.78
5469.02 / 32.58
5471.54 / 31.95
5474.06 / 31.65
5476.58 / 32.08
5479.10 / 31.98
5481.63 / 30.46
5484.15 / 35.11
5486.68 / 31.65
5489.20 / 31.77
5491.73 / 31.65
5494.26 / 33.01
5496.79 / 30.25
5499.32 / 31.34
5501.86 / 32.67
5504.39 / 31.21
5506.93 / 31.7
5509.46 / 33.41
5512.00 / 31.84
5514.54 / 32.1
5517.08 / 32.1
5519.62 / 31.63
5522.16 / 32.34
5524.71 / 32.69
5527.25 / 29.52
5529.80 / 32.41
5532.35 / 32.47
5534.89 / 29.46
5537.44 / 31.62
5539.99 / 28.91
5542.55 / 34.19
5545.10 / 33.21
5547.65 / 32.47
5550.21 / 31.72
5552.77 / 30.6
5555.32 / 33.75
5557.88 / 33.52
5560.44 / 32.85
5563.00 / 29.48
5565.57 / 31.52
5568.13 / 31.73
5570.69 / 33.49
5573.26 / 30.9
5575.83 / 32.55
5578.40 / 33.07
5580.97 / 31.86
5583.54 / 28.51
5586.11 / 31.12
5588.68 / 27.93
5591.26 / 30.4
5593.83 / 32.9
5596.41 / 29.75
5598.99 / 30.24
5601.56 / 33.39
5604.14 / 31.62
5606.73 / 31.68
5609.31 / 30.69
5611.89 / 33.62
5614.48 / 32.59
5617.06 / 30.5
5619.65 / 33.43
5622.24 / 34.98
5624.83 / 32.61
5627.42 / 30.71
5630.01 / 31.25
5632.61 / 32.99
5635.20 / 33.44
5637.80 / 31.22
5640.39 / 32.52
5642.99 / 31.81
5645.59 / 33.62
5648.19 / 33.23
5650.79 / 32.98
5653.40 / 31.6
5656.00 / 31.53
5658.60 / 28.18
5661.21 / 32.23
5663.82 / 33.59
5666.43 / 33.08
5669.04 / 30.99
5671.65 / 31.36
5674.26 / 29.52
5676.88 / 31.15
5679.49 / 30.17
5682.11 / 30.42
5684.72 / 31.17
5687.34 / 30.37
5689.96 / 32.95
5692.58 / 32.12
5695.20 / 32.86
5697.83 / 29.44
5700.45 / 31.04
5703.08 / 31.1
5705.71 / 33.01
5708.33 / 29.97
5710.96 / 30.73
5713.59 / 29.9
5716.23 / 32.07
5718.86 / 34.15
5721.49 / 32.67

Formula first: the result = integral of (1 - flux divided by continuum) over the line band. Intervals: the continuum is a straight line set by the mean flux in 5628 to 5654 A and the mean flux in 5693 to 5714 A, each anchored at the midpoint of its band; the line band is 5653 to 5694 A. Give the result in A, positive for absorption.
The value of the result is 0.6 A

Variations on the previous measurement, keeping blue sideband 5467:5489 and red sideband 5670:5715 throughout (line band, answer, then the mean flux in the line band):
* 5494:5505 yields 0.14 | 31.6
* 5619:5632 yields -0.50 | 32.6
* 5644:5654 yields -0.54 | 32.9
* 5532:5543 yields 0.27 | 31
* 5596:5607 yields 0.02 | 31.4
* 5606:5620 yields -0.26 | 32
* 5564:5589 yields 0.19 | 31.4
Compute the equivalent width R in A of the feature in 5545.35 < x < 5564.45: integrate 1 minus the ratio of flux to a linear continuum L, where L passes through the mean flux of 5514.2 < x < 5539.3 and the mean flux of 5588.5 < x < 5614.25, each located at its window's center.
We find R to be -0.4 A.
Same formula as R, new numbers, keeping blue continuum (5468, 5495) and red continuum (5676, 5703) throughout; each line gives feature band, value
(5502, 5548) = 0.1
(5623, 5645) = -0.5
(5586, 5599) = 0.5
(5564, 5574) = 0.0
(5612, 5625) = -0.6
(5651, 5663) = 0.1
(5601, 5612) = -0.1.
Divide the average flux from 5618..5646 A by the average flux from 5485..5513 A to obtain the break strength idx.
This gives 1.02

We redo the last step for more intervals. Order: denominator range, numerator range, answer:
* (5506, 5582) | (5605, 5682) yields 1.00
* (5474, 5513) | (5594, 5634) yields 1.00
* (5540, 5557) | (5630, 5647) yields 1.00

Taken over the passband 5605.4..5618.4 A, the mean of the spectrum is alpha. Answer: 31.8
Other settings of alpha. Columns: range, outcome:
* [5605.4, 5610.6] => 31.2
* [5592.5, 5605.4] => 31.6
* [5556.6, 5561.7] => 33.2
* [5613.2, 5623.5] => 32.9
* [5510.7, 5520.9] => 31.9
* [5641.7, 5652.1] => 32.9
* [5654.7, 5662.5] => 30.7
